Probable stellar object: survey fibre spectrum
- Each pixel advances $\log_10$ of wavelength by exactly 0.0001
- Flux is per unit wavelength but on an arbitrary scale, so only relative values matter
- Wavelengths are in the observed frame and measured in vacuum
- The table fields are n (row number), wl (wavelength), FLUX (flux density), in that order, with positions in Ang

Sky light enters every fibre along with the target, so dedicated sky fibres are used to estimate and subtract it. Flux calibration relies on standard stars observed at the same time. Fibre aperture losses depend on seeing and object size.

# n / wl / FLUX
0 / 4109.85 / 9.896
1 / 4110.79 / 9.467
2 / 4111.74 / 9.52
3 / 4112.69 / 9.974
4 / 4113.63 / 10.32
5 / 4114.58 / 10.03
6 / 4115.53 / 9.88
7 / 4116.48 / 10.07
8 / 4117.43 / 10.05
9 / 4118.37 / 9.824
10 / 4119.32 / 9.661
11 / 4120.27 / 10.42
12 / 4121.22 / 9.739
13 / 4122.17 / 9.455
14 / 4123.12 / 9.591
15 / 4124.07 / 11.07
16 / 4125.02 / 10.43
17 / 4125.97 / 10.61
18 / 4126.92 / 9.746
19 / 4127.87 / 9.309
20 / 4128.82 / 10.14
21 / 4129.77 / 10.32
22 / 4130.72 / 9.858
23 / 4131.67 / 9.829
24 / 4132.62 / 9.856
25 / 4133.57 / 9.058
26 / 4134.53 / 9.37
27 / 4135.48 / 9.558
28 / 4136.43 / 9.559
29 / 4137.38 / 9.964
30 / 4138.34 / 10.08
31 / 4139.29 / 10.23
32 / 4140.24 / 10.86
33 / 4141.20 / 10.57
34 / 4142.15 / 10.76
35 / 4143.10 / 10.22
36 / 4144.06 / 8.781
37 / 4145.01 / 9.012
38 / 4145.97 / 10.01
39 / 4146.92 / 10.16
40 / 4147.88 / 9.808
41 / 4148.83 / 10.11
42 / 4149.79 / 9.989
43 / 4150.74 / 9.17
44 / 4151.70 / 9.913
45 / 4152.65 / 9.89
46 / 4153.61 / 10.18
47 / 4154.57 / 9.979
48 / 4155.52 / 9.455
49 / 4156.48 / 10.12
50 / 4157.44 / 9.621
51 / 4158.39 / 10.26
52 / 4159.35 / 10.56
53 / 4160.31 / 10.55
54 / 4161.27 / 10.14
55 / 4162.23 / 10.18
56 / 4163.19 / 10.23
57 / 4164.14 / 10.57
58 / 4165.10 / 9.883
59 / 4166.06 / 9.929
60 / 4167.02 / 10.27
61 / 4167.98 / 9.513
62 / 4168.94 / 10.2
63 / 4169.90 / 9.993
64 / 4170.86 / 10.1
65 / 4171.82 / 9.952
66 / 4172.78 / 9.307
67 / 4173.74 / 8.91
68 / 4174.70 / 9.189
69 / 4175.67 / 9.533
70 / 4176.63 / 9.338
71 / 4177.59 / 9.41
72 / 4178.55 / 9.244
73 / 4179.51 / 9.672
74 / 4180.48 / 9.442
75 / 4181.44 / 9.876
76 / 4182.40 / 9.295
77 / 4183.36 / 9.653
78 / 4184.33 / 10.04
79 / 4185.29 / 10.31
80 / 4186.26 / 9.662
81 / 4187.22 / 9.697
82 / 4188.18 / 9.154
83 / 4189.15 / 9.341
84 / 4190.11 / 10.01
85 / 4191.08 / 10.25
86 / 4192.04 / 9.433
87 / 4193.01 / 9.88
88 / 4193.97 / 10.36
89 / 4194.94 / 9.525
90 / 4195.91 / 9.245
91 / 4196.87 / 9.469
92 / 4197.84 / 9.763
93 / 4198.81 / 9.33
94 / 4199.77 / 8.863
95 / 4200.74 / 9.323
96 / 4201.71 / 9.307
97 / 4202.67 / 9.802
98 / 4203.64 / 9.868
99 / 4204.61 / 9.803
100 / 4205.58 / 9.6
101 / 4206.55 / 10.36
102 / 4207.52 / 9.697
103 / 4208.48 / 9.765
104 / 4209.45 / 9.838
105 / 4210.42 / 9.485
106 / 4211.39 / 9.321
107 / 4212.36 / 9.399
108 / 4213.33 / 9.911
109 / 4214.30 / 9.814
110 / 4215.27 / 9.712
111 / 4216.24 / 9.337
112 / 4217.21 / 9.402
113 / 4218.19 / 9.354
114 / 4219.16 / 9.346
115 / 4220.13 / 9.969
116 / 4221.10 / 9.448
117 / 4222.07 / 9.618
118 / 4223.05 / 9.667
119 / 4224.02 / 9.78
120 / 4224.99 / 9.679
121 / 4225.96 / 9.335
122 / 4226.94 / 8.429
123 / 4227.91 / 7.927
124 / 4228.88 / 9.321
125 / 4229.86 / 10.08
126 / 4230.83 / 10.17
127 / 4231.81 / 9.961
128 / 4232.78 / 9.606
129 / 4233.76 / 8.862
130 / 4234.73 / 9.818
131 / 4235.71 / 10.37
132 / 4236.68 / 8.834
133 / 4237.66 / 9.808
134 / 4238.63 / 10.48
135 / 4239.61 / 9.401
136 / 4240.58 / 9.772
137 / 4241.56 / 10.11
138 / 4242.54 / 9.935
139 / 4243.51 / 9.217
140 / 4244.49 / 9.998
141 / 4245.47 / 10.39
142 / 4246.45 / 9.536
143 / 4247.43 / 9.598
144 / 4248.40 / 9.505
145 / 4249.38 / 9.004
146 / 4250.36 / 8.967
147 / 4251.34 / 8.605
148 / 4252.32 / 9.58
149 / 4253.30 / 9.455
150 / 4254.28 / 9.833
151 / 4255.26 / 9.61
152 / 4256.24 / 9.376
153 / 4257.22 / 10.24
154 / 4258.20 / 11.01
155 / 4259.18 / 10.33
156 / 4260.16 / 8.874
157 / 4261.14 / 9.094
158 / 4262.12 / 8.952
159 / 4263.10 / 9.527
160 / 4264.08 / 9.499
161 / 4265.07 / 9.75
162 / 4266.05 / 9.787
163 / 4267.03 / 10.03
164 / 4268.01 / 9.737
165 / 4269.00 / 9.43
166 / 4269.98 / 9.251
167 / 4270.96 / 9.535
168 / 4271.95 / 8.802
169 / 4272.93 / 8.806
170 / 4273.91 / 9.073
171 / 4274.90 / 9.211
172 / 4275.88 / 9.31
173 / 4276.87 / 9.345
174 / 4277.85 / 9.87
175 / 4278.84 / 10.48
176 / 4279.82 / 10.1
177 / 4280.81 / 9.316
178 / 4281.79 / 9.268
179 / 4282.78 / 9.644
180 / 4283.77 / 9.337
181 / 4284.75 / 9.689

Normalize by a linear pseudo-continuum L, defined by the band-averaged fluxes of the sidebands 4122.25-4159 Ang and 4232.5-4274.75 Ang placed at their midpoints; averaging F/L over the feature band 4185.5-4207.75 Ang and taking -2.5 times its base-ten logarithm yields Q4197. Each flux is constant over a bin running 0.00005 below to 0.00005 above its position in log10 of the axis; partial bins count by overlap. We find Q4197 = 0.01 mag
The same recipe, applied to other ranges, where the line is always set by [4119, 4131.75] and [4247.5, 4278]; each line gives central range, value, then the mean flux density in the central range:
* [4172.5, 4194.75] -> 0.020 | 9.61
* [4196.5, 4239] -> 0.009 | 9.57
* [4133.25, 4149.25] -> 0.007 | 9.89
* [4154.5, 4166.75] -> -0.027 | 10.1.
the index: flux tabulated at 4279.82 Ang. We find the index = 10.1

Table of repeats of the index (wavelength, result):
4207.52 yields 9.697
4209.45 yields 9.838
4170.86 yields 10.1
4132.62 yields 9.856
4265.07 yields 9.75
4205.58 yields 9.6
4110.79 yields 9.467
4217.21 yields 9.402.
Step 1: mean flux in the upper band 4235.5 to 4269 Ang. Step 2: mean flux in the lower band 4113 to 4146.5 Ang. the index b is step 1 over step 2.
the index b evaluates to 1.0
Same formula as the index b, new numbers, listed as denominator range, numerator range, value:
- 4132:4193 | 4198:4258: 0.97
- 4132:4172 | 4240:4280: 0.96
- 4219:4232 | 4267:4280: 1.00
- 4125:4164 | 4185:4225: 0.97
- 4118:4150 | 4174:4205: 0.97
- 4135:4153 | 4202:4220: 0.97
